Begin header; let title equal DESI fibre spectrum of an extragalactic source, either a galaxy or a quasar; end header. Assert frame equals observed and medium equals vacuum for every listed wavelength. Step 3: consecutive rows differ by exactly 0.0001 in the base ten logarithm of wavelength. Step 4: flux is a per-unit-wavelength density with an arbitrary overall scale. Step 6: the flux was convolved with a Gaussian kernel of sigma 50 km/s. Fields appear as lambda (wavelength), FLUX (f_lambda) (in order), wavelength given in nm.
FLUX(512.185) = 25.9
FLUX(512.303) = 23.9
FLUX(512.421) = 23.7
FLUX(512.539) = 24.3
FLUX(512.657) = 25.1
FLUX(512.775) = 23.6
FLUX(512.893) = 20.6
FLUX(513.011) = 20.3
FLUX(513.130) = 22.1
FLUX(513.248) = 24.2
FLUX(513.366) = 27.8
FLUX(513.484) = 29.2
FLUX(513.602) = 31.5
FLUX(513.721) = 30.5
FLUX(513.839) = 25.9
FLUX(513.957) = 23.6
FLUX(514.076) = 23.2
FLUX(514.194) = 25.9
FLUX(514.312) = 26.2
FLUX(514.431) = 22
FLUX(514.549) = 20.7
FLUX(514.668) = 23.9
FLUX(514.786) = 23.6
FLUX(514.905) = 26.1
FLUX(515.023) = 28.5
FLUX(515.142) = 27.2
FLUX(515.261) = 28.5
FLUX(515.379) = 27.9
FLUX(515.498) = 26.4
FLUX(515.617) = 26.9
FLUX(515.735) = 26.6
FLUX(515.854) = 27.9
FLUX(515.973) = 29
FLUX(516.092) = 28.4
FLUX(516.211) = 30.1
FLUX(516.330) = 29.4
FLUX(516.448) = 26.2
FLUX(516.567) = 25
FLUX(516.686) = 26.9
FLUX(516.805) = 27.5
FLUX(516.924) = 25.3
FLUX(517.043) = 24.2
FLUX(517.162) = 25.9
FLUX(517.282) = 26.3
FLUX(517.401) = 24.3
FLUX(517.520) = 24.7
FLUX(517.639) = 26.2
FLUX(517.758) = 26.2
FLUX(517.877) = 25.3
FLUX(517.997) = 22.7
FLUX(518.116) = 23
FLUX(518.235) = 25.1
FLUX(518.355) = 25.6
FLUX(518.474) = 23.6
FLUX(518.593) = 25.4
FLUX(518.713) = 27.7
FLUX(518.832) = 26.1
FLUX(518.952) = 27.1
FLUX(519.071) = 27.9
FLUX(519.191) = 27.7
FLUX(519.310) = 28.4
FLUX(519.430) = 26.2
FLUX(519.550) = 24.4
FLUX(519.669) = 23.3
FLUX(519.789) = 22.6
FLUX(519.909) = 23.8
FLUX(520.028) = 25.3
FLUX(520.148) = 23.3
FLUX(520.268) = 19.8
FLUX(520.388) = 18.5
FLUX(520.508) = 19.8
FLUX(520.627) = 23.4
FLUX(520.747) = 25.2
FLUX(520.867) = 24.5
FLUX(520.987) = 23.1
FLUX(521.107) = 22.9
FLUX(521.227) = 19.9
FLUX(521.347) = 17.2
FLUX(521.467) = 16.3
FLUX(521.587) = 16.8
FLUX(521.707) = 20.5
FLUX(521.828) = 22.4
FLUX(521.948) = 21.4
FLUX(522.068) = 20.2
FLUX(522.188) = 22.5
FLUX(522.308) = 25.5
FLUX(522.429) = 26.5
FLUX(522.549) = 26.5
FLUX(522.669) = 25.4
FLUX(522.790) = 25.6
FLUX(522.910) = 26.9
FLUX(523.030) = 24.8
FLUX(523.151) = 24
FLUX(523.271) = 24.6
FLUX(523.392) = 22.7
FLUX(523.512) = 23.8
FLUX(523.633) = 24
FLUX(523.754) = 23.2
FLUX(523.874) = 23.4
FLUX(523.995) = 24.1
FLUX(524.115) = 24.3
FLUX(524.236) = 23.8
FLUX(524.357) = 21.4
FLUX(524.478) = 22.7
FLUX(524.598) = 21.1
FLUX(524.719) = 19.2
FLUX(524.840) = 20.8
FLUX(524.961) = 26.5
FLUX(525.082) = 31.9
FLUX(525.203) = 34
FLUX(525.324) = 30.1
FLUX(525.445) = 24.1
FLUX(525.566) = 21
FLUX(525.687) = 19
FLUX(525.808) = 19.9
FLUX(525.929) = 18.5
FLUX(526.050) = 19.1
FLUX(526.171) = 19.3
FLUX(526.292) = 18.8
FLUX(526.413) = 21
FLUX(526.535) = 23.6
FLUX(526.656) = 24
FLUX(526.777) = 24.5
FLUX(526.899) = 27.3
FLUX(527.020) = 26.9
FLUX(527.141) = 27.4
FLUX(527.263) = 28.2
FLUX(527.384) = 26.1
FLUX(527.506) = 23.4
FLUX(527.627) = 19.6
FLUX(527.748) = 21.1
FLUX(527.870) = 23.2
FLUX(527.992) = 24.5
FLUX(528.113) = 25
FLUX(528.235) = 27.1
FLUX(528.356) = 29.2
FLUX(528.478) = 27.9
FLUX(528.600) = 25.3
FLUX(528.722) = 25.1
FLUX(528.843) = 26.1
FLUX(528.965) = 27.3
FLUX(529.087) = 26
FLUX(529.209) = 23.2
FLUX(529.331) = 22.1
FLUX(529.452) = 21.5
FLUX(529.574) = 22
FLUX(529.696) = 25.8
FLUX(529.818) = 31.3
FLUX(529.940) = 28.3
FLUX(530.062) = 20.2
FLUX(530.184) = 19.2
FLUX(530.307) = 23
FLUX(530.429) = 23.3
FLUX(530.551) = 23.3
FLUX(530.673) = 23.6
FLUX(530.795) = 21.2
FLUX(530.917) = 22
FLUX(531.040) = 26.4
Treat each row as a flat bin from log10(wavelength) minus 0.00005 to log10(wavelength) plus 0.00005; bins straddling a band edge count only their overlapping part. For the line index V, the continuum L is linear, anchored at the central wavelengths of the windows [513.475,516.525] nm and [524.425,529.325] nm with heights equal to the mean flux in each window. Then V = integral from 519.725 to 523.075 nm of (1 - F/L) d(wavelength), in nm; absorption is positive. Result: 0.37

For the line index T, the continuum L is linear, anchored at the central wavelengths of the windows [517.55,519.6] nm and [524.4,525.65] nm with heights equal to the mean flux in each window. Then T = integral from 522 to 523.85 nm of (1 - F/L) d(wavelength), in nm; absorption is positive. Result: 0.06 nm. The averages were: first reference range 25.8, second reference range 25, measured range 24.4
